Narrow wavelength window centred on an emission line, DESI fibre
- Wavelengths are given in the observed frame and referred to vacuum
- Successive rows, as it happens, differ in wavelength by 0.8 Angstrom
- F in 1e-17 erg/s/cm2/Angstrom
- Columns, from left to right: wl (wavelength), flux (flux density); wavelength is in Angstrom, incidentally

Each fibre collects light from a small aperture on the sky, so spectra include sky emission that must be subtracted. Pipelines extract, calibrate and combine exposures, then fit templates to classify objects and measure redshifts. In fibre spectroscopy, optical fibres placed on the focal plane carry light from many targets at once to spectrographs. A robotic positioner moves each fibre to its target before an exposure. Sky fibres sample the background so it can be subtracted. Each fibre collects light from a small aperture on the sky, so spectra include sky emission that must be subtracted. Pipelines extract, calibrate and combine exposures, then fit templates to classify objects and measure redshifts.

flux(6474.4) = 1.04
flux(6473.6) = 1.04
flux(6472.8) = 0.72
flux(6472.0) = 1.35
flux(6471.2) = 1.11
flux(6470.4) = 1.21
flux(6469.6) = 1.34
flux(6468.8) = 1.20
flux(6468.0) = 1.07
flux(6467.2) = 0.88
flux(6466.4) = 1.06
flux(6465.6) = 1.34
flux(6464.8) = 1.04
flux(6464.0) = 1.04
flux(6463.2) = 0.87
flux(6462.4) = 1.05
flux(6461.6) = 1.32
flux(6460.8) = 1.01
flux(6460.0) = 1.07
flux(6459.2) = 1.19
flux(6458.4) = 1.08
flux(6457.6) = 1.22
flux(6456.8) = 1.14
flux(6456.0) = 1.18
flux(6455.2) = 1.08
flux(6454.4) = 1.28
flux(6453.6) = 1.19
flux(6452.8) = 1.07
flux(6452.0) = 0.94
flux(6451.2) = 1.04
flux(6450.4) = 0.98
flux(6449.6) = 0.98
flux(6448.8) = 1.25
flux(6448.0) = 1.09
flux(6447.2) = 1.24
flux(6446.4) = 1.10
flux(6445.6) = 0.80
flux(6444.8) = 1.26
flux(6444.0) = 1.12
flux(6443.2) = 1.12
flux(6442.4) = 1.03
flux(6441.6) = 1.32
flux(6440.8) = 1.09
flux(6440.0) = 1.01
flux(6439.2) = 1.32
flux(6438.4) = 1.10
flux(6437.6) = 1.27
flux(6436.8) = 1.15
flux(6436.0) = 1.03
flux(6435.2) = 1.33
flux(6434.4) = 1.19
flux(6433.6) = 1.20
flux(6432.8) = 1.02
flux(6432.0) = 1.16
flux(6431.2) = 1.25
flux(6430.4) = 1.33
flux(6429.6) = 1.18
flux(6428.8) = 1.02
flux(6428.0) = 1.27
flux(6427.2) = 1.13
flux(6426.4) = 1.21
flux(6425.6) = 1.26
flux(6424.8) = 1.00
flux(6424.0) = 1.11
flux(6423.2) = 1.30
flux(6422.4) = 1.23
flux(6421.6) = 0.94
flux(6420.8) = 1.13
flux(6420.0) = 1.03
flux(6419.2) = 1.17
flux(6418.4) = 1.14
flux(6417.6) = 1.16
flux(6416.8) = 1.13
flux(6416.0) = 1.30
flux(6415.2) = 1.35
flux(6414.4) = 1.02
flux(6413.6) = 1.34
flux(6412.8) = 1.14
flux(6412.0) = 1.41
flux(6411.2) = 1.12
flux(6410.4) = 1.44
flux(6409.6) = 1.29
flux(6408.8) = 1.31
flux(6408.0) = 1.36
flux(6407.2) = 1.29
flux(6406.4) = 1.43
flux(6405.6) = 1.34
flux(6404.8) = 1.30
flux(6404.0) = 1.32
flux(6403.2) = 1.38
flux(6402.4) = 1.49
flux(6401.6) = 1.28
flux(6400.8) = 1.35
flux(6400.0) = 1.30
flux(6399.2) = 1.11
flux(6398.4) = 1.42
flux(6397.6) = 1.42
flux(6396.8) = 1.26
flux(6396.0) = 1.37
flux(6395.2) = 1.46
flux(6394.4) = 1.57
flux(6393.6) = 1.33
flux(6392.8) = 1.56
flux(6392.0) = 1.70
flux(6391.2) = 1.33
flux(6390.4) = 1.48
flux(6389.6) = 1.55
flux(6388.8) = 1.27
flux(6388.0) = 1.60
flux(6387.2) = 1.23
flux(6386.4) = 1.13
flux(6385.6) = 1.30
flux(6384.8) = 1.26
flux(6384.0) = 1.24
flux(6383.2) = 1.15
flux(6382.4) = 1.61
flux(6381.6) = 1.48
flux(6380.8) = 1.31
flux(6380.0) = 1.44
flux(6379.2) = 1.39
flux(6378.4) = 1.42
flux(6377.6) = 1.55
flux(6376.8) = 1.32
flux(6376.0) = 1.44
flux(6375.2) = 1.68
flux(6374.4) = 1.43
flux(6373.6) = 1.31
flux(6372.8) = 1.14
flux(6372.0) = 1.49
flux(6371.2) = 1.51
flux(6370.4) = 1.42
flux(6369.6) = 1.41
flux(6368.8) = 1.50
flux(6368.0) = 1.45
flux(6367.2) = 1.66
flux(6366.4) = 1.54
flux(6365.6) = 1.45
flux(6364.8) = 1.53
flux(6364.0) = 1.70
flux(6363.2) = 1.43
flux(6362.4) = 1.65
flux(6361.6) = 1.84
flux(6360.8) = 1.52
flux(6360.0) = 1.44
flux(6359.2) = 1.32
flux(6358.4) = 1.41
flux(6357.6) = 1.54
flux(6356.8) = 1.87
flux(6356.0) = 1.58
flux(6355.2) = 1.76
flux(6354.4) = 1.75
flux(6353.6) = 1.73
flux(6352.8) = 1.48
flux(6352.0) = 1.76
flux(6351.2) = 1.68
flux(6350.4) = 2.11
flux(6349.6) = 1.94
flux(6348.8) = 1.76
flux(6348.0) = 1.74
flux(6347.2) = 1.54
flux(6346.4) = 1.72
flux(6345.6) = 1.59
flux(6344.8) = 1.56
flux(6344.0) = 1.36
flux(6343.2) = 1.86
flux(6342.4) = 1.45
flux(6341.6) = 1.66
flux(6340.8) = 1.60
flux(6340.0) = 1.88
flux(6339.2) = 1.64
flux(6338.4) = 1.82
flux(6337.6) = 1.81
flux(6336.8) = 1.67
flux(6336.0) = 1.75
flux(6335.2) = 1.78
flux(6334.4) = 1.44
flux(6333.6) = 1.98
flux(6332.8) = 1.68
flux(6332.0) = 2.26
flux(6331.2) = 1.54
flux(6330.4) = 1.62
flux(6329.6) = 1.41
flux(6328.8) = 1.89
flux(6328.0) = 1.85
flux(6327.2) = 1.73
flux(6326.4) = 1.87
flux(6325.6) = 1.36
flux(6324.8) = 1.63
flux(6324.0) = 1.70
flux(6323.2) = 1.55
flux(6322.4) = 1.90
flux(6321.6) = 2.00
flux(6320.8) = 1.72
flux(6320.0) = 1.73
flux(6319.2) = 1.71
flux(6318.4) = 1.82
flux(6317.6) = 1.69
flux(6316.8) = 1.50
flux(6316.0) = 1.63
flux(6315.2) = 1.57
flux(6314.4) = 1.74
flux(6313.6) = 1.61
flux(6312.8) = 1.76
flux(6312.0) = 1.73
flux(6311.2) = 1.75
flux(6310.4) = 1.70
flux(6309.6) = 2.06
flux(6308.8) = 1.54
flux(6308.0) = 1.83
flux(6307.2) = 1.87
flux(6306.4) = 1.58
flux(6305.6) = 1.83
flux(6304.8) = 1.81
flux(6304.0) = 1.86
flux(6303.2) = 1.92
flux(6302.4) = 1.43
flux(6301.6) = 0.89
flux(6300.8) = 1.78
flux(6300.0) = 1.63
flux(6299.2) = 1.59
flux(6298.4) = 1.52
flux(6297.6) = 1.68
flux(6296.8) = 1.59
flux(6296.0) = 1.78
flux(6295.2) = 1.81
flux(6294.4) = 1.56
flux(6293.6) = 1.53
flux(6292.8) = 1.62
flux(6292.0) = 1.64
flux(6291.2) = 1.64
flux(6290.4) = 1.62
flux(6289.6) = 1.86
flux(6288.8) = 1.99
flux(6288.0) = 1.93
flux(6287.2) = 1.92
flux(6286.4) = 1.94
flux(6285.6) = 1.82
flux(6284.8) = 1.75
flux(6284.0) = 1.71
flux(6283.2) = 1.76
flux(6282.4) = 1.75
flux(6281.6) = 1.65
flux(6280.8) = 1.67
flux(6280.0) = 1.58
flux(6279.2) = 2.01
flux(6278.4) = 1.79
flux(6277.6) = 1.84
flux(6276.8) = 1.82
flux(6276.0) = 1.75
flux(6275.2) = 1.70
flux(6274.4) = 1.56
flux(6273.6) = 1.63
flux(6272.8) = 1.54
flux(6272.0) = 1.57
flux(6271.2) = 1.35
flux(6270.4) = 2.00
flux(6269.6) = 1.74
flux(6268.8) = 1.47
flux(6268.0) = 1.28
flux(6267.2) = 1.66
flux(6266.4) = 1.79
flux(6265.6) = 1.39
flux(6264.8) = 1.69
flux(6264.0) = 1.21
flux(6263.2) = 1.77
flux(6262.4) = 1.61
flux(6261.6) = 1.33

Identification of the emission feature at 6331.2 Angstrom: C III]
